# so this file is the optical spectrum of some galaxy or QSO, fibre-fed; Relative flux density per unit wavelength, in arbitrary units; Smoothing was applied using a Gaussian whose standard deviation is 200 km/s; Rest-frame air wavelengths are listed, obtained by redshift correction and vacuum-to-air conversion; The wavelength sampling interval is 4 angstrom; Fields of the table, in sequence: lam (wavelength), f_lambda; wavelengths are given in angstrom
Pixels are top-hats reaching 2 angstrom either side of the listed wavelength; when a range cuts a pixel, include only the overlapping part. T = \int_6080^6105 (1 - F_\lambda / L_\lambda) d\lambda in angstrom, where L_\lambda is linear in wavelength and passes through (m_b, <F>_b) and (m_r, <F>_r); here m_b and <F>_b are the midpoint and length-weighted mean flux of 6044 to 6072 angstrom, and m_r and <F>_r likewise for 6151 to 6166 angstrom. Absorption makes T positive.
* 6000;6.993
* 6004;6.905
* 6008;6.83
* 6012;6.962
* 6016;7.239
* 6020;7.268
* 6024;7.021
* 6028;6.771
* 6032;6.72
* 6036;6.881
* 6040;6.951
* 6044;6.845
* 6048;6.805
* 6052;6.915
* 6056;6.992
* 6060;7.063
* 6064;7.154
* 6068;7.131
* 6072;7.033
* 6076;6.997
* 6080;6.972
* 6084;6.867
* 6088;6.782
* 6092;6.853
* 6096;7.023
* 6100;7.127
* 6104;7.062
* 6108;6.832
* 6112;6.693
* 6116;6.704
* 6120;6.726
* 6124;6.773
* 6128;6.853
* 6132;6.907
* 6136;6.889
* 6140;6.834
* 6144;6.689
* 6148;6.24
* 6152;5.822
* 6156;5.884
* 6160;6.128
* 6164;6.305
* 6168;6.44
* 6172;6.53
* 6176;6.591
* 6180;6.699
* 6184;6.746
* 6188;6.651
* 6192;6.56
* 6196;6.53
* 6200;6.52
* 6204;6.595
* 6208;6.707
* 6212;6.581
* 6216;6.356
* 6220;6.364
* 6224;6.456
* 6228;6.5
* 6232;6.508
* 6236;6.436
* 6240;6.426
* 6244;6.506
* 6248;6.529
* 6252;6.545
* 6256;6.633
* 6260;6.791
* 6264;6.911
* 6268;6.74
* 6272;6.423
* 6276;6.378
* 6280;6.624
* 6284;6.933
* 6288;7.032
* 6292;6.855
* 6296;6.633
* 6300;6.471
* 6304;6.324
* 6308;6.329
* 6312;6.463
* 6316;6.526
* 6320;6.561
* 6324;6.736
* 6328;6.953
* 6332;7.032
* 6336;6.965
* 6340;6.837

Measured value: -1.04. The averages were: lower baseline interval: 7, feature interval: 6.95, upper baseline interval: 6.05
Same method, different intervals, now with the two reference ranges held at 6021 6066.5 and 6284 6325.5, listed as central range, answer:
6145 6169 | 2.3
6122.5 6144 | -0.1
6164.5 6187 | 0.6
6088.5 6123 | -0.1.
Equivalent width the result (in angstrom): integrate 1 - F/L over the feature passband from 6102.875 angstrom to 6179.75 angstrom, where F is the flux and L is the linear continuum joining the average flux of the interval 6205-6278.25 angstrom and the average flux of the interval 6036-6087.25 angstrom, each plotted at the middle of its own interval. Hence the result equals 2.4 angstrom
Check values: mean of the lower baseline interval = 6.97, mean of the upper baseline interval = 6.54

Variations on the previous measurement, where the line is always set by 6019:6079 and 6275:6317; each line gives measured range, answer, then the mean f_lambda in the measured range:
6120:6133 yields 0.1 angstrom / 6.82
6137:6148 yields 0.2 angstrom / 6.68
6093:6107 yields -0.3 angstrom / 7.04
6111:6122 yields 0.3 angstrom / 6.71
